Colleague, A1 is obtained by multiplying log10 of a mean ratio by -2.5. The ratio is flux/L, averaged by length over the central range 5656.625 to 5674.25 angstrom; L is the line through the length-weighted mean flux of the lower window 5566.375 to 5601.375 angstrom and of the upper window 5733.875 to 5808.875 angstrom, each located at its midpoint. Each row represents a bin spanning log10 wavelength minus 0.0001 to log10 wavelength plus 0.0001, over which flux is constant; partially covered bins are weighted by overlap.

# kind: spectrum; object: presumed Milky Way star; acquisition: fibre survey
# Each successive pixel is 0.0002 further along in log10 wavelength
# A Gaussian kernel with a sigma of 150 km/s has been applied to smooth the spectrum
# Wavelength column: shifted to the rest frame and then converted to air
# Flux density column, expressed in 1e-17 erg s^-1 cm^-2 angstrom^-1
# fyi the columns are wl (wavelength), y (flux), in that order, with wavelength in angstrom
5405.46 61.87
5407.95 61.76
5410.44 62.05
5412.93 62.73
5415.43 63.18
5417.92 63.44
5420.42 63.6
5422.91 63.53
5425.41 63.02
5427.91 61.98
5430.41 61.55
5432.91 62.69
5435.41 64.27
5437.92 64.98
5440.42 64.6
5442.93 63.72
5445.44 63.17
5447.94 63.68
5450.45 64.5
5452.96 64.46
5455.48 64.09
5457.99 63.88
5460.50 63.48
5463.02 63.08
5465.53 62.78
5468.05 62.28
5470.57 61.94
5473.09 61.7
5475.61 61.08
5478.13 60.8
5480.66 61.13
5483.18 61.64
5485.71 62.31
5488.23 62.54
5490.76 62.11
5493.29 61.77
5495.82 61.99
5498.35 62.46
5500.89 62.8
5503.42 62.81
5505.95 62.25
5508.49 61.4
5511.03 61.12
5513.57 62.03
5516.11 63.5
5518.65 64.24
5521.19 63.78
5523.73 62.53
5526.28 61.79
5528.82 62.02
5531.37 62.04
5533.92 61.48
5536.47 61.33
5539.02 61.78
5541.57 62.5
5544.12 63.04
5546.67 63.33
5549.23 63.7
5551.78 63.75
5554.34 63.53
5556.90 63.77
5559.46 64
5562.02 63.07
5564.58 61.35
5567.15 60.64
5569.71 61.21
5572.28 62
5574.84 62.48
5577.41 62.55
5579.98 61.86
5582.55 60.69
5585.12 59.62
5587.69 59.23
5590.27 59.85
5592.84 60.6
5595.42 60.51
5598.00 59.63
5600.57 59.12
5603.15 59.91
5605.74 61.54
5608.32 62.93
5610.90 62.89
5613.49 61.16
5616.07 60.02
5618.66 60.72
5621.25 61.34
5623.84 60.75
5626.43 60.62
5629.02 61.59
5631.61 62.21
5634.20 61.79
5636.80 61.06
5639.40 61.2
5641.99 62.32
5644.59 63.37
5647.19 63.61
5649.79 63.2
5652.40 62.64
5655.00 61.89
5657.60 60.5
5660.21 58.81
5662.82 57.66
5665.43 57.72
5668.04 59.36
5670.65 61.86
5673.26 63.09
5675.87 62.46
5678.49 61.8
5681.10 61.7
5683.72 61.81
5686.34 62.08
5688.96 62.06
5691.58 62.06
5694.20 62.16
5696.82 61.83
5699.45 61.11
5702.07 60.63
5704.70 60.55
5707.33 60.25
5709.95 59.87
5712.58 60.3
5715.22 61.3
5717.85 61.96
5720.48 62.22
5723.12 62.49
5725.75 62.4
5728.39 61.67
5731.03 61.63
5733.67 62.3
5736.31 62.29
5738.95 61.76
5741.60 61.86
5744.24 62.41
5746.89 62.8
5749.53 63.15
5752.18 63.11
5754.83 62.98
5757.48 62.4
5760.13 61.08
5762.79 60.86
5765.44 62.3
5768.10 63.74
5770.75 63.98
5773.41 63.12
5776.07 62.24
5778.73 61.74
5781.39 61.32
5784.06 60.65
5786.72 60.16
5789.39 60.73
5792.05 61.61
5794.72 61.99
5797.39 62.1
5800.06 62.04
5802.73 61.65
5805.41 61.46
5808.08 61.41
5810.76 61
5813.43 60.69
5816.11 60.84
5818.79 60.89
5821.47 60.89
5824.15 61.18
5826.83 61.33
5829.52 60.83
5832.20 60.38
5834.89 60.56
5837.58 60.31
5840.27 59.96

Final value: 0.03 mag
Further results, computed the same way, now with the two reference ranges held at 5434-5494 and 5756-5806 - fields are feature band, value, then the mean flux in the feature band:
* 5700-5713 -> 0.03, 60.4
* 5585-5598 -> 0.05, 59.9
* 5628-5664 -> 0.01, 61.6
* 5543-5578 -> 0.00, 62.7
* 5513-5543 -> 0.00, 62.4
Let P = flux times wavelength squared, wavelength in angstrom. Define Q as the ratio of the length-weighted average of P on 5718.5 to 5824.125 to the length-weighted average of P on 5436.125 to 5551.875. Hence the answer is 1.09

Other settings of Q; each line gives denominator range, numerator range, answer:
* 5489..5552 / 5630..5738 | 1.04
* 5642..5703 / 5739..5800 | 1.04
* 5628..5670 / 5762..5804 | 1.06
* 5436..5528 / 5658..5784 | 1.07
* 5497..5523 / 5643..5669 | 1.02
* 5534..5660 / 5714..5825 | 1.07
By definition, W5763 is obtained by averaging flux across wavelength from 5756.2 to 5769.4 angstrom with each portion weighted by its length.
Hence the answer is 62.1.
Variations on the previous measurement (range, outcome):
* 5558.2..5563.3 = 63.6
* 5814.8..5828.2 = 61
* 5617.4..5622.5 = 61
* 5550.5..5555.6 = 63.7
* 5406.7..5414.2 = 62.2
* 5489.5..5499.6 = 62.1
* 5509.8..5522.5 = 63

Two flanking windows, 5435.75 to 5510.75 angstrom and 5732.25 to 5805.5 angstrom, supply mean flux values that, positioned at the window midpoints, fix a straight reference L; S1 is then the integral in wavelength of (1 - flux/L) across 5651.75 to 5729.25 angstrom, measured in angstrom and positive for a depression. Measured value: 1.31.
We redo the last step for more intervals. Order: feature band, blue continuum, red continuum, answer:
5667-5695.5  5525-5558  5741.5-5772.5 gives 0.3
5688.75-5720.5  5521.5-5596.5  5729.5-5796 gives 0.4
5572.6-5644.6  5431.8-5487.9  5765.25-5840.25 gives 1.4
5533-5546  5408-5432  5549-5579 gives 0.1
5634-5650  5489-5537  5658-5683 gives -0.4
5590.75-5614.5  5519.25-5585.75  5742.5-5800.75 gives 0.5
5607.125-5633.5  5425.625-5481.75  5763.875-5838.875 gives 0.4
